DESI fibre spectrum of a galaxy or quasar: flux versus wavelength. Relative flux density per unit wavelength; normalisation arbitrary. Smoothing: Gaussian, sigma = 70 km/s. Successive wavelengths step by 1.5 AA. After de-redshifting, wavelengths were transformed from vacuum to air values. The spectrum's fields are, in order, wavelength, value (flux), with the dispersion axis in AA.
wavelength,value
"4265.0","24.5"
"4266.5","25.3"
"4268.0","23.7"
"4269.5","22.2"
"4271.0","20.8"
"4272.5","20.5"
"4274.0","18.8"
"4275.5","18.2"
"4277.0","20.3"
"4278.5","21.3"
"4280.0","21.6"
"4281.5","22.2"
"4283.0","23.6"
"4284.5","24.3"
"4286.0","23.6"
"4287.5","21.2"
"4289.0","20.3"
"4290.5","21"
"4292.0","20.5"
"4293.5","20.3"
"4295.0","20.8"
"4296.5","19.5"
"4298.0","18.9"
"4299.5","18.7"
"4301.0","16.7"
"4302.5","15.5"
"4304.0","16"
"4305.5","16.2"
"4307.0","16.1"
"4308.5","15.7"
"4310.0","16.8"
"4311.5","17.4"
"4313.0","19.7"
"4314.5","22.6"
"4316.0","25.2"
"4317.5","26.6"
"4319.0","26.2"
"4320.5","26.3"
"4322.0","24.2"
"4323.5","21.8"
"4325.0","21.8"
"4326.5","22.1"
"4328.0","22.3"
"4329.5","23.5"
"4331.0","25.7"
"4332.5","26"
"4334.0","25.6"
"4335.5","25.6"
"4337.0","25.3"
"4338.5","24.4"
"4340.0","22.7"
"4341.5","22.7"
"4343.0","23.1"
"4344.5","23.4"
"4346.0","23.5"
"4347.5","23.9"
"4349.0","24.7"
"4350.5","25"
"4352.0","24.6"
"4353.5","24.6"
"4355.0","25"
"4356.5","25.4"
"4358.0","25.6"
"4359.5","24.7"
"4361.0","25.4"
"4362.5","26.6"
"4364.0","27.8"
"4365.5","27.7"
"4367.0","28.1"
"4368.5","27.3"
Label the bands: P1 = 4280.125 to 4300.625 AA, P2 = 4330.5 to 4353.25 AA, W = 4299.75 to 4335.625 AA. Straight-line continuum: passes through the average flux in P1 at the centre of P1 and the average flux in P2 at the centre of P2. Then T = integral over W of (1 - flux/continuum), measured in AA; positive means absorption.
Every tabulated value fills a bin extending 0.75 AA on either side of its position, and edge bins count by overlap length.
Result 2.43 AA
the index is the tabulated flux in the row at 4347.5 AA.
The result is 23.9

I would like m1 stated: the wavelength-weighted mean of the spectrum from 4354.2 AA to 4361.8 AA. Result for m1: 25.2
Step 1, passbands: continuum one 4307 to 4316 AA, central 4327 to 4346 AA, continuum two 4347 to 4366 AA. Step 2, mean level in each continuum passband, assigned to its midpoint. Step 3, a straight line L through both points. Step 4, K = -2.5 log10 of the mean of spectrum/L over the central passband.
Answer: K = -0.08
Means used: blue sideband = 18.8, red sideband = 25.5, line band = 24.1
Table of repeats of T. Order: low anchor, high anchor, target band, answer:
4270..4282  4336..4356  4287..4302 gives 1.20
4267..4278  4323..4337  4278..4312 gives 3.78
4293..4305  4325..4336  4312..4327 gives -1.01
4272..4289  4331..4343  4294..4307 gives 2.75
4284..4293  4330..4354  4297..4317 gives 3.91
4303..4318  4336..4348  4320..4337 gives -1.90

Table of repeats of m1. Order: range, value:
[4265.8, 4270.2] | 23.7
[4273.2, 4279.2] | 19.6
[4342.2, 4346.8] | 23.3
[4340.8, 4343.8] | 22.9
